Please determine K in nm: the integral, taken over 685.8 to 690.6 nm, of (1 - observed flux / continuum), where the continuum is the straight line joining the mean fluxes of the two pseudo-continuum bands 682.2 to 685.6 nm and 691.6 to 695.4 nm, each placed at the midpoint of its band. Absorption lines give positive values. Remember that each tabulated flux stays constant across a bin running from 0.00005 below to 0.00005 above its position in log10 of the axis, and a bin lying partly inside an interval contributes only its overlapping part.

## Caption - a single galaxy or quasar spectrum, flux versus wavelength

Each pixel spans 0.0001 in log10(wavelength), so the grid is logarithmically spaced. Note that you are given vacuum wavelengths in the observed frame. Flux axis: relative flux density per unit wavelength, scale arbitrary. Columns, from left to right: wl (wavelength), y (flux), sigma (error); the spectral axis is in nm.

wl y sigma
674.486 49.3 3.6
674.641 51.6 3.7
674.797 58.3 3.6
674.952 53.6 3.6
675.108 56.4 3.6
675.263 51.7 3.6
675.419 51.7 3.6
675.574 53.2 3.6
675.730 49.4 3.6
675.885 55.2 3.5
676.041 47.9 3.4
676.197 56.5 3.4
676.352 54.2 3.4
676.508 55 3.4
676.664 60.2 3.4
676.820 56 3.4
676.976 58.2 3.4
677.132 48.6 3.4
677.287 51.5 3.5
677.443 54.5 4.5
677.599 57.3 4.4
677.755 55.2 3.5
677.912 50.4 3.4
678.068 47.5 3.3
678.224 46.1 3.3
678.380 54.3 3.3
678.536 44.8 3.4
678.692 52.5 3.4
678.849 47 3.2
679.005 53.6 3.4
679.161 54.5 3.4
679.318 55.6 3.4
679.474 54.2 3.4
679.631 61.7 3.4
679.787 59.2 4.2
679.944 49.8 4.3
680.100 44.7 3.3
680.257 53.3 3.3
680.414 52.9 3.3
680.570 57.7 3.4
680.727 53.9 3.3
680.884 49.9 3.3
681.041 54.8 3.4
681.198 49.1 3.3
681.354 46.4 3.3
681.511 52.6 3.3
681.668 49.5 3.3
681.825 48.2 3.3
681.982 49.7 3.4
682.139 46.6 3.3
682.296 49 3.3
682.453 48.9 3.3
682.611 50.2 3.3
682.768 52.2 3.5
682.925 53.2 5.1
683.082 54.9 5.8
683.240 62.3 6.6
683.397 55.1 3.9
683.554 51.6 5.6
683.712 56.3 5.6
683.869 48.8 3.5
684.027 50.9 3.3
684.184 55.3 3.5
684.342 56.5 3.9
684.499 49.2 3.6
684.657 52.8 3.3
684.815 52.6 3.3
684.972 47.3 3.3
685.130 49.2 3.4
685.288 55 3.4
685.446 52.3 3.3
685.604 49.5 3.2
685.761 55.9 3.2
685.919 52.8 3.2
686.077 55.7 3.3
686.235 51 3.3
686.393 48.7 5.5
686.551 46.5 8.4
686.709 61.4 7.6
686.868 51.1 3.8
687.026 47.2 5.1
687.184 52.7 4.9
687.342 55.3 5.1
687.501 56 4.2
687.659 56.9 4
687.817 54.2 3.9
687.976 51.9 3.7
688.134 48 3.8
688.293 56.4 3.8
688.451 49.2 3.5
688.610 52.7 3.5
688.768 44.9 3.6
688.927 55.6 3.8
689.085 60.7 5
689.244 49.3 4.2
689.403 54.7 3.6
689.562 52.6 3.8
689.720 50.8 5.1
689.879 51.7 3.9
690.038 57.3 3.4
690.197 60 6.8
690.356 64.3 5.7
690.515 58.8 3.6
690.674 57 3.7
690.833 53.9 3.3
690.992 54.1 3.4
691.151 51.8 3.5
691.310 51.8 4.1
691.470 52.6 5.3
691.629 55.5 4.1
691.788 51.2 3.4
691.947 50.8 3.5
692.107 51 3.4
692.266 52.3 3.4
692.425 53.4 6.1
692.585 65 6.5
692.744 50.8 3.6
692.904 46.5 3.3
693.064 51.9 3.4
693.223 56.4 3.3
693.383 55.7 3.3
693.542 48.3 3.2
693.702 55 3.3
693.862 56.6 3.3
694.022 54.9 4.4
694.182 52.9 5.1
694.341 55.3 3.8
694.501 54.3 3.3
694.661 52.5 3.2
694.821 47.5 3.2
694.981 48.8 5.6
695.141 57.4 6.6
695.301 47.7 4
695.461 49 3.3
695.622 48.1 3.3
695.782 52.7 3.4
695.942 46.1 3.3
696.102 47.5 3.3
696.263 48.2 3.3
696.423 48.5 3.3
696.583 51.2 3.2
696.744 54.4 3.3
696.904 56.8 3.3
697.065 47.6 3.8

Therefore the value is -0.09 nm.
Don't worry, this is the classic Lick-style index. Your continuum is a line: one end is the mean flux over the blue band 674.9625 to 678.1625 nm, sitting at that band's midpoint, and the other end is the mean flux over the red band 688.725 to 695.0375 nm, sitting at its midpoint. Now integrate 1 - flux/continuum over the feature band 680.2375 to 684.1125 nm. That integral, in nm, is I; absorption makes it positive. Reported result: 0.12 nm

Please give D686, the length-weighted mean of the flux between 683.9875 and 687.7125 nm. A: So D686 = 52.6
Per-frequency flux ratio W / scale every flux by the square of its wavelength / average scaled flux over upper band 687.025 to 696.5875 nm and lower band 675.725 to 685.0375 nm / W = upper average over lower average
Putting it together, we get 1.04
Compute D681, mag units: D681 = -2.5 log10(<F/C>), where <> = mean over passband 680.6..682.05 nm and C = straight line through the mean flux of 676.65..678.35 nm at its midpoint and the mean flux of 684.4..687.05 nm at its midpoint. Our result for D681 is 0.037 mag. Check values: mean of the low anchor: 53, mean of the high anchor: 51.8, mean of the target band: 50.7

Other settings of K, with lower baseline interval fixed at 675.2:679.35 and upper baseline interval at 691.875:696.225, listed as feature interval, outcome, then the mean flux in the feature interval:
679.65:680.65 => -0.02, 53.5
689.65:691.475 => -0.11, 55.5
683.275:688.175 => -0.02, 52.6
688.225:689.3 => -0.01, 52.7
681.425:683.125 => 0.07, 50.3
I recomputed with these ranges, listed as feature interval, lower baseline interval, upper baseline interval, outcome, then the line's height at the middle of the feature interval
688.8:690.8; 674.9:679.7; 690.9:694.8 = -0.09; 53.3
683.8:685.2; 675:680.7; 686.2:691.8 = 0.05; 53.4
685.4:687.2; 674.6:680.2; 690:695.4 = 0.05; 53.6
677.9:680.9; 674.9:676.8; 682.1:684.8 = 0.06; 53.3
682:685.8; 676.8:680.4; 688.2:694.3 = 0.06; 53.1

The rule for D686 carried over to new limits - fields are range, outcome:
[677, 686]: 52.1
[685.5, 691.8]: 53.6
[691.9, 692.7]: 54.5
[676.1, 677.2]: 55.4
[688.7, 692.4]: 54.1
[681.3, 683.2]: 50.4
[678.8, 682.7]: 51.8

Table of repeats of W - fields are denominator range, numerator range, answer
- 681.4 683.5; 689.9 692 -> 1.10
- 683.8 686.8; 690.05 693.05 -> 1.06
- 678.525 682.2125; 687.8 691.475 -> 1.07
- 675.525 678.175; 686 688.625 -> 1.01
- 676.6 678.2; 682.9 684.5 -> 1.03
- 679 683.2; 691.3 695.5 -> 1.05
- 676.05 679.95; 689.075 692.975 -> 1.05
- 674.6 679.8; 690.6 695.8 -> 1.04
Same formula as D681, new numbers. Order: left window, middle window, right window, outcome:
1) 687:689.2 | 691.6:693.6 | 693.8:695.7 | -0.01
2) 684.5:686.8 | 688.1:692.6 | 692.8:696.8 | -0.05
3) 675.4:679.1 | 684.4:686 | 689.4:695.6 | 0.03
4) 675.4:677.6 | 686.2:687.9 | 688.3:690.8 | 0.03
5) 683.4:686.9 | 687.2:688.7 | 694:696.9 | -0.03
